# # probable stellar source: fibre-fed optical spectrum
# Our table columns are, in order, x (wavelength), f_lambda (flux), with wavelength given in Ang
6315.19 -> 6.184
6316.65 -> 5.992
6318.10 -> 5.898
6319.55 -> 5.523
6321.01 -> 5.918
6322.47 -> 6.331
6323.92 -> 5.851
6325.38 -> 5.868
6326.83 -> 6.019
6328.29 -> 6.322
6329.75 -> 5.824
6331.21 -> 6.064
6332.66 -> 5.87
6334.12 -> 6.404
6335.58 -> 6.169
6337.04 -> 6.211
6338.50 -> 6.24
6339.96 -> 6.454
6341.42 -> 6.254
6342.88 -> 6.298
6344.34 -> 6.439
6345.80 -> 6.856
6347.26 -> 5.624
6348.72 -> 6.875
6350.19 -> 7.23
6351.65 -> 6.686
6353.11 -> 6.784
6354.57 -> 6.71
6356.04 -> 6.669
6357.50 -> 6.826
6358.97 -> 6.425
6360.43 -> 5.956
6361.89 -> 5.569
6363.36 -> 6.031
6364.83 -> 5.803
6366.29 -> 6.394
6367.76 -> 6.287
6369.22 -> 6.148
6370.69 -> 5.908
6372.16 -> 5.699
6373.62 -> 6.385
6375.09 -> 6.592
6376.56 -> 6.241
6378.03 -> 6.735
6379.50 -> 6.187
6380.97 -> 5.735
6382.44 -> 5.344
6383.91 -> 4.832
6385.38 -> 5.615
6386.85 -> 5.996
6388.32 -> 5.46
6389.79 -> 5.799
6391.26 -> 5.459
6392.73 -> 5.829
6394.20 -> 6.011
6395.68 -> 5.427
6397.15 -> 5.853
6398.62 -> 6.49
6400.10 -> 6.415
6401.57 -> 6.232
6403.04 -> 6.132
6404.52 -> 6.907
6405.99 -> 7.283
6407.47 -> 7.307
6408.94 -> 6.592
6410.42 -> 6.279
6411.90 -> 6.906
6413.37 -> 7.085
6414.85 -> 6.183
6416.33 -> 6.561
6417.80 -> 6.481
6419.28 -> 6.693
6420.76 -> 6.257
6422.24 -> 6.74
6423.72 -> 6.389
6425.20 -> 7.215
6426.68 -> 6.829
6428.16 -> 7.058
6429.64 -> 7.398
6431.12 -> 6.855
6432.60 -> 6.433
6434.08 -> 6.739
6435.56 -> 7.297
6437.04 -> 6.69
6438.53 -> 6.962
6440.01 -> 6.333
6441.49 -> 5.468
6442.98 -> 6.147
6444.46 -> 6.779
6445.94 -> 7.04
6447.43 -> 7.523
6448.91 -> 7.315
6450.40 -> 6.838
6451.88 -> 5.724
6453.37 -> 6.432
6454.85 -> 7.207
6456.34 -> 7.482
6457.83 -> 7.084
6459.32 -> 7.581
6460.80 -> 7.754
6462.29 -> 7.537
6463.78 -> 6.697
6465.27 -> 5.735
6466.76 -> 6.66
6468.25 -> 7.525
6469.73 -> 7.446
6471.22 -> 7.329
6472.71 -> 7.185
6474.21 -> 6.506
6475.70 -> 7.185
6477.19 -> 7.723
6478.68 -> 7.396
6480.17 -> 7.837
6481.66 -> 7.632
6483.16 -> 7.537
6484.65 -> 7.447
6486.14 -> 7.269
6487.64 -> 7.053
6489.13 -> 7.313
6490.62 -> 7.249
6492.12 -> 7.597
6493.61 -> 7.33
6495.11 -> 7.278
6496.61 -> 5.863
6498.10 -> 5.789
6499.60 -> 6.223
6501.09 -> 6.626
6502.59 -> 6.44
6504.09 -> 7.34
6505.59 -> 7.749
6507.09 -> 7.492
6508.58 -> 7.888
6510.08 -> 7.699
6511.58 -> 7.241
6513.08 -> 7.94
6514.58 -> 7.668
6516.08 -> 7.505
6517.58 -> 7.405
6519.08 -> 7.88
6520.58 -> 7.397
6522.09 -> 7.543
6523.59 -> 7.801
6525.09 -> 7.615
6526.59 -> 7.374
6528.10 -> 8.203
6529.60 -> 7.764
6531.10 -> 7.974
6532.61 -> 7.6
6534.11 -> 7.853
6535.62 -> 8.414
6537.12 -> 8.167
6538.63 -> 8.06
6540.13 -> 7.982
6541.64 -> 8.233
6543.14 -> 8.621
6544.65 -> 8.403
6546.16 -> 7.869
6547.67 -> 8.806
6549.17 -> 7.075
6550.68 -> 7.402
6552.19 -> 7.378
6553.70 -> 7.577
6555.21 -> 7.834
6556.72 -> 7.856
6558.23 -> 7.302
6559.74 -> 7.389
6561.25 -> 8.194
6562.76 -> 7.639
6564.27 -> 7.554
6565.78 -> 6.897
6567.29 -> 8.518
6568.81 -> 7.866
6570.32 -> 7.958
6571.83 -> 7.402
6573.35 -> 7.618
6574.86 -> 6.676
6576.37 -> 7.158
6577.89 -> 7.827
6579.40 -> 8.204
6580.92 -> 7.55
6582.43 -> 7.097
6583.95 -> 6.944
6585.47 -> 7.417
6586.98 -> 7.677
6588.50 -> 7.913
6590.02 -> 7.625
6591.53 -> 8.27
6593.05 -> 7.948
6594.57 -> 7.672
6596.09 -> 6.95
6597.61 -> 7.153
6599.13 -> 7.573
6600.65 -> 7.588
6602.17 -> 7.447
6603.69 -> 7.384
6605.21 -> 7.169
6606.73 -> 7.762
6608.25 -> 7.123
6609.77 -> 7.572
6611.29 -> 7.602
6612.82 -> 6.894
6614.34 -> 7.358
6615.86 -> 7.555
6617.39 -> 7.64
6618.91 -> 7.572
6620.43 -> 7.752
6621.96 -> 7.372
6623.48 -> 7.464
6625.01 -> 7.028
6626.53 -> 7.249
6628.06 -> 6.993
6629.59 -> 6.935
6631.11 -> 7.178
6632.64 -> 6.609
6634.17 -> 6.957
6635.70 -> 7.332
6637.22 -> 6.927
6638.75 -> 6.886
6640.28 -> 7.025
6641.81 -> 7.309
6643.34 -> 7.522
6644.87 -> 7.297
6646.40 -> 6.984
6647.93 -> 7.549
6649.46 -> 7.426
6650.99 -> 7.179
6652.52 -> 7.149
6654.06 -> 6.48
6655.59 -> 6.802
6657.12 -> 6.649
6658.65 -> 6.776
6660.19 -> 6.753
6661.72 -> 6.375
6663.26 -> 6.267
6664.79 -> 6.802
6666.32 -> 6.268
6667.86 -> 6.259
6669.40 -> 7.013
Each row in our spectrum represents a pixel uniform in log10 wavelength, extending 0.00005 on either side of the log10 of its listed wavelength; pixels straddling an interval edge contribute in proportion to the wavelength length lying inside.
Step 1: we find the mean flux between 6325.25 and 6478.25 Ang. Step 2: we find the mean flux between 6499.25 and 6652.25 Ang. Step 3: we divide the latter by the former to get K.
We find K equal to 1.2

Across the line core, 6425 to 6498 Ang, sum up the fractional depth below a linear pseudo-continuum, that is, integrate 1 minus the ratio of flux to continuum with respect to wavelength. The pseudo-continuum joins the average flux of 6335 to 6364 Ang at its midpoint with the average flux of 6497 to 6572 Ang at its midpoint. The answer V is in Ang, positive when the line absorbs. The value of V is 1.4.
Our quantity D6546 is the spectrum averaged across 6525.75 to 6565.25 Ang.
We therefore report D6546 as 7.86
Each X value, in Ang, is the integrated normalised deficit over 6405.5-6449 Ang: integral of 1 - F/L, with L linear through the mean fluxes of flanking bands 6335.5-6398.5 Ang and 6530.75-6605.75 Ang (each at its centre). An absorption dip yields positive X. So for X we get -1.0 Ang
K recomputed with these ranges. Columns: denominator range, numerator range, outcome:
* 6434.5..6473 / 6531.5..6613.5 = 1.11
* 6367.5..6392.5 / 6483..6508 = 1.19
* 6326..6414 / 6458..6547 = 1.19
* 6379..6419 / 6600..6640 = 1.18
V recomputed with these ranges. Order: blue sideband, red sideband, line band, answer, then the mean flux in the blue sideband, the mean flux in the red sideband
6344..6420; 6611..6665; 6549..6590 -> -4.1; 6.27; 7.1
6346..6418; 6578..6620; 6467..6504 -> -1.4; 6.25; 7.51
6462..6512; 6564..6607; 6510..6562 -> -3.3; 7.14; 7.54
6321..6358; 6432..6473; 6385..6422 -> 2.0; 6.34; 6.89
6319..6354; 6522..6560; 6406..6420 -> 0.3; 6.26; 7.86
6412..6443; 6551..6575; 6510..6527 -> -0.6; 6.67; 7.62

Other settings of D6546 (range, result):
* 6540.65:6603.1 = 7.66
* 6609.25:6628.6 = 7.39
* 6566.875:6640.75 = 7.41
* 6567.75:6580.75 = 7.6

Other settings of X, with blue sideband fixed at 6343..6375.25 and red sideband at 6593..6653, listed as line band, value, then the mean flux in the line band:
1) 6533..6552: -2.8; 8.05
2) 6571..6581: -0.5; 7.49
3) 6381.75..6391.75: 1.5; 5.5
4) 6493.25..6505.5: 0.4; 6.65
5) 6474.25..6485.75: -1.2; 7.47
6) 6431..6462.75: -1.0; 6.87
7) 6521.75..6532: -1.2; 7.76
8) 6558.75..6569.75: -1.0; 7.72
